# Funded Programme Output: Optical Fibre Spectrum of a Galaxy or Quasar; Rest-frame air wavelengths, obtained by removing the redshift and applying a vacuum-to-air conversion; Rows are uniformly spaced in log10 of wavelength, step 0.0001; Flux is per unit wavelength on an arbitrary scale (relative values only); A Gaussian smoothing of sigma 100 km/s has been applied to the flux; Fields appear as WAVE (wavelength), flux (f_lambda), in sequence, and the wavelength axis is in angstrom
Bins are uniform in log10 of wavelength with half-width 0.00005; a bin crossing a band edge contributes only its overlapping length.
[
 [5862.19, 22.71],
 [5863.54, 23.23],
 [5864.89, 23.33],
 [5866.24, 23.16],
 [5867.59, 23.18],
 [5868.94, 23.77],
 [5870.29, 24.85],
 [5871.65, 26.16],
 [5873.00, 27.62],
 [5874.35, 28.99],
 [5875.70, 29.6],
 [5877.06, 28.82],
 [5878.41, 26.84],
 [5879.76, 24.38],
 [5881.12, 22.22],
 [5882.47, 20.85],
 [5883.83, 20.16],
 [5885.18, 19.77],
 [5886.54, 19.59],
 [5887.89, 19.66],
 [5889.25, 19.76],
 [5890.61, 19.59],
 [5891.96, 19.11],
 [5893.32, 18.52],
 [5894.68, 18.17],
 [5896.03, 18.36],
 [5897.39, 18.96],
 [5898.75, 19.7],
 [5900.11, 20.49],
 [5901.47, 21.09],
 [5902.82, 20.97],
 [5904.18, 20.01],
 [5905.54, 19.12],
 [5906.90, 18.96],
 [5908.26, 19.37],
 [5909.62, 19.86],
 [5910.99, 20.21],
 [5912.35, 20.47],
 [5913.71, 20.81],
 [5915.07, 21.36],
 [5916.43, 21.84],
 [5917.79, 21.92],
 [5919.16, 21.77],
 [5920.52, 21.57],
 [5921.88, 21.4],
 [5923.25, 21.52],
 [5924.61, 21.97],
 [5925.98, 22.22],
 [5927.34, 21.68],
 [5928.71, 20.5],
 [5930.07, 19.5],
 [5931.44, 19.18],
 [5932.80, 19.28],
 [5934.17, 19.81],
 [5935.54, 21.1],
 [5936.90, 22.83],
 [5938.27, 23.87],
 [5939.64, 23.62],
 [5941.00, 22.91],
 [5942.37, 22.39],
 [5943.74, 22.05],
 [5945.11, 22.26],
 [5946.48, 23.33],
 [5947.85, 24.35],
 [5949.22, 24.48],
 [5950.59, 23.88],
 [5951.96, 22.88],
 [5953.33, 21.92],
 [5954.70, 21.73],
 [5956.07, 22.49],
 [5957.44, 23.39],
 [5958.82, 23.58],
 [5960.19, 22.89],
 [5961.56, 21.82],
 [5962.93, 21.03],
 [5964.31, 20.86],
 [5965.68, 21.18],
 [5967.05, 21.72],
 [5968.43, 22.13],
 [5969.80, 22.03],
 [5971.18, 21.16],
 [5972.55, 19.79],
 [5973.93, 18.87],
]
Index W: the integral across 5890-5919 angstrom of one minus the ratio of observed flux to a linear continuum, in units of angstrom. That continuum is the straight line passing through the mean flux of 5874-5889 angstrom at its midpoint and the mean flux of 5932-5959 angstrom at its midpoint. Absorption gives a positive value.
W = 4.0 angstrom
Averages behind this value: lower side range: 23.5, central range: 20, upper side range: 22.6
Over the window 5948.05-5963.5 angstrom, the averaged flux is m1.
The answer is 22.8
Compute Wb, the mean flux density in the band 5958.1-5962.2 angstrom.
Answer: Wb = 22.8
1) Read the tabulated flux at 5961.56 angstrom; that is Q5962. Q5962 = 21.82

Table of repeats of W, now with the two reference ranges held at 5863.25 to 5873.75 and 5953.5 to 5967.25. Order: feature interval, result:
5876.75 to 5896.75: 2.6 angstrom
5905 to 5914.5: 1.4 angstrom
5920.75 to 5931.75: 0.9 angstrom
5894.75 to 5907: 2.0 angstrom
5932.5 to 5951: -0.1 angstrom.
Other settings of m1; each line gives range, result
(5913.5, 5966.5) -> 22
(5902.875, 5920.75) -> 20.5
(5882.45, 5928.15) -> 20.3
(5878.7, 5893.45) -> 20.6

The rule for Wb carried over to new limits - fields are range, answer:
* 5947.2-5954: 23.5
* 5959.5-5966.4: 21.6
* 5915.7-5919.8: 21.8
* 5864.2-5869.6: 23.4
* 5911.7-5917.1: 21.1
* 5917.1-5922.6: 21.6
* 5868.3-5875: 26.3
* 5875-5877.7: 29.2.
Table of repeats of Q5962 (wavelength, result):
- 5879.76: 24.38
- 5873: 27.62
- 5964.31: 20.86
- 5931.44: 19.18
